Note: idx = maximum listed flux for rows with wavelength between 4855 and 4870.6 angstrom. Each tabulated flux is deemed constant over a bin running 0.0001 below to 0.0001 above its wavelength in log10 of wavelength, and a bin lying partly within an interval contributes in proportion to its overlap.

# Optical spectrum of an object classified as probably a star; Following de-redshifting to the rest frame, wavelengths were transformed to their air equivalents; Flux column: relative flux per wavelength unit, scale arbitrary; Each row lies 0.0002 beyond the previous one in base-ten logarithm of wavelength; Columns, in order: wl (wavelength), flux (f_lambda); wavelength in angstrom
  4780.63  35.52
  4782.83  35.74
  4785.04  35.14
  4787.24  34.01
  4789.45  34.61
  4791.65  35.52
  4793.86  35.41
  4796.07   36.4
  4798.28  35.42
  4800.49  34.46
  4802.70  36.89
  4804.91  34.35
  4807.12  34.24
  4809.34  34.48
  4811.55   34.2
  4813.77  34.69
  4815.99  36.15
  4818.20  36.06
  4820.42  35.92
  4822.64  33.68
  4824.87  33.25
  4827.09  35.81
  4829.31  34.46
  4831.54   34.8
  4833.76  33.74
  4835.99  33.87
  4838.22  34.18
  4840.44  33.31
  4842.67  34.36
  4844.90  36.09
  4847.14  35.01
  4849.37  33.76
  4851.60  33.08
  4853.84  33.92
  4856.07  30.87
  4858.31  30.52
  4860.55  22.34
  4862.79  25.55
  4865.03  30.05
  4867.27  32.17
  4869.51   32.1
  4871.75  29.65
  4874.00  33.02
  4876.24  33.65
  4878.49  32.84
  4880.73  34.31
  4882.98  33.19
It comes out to 32.17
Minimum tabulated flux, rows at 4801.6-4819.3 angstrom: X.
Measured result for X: 34.2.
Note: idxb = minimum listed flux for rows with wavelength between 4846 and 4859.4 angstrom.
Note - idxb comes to 30.52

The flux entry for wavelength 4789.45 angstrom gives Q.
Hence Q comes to 34.61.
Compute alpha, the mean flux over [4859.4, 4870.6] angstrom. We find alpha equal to 28.4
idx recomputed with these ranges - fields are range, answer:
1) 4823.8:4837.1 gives 35.81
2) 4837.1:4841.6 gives 34.18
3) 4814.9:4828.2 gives 36.15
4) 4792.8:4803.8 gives 36.89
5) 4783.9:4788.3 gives 35.14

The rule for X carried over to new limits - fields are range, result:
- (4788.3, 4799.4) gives 34.61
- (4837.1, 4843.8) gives 33.31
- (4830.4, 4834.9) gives 33.74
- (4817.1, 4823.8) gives 33.68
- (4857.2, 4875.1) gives 22.34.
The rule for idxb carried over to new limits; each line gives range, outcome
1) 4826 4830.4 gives 34.46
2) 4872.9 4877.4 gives 33.02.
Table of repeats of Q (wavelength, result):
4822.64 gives 33.68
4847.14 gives 35.01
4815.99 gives 36.15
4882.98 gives 33.19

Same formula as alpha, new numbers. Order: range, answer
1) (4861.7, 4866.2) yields 27.9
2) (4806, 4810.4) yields 34.3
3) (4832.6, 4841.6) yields 33.8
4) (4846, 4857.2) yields 33.3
